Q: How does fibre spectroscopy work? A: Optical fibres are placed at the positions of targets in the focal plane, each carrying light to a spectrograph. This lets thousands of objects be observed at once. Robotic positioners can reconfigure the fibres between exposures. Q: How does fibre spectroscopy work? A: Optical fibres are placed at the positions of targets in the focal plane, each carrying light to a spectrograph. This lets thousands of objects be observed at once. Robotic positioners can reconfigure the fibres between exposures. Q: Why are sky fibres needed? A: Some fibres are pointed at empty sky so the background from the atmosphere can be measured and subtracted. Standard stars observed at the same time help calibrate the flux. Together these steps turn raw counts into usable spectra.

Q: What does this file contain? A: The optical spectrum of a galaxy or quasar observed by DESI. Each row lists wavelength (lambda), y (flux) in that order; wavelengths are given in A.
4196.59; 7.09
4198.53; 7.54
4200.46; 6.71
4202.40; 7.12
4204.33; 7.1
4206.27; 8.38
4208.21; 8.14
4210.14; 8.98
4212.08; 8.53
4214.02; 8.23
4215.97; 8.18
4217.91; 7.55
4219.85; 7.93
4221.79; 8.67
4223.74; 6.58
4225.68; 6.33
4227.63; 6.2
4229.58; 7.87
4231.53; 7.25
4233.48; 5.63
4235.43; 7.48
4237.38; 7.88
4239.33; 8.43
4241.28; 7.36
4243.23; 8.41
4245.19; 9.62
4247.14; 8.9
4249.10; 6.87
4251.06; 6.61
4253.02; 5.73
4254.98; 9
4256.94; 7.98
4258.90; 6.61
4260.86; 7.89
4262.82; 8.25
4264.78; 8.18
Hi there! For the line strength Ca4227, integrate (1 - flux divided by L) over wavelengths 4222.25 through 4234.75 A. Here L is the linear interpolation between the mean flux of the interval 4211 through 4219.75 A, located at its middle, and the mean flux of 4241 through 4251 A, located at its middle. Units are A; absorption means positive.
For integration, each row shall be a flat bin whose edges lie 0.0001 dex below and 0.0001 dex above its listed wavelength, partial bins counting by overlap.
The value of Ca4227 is 2.1 A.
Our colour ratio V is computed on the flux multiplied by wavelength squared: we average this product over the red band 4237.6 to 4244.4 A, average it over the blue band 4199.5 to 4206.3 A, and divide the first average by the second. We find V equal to 1.1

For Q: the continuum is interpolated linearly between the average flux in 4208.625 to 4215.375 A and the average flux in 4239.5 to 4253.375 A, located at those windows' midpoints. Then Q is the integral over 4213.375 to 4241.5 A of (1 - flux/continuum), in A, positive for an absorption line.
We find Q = 2.6 A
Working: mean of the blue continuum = 8.52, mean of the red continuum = 7.77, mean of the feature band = 7.43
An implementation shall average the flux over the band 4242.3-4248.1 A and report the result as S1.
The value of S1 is 8.98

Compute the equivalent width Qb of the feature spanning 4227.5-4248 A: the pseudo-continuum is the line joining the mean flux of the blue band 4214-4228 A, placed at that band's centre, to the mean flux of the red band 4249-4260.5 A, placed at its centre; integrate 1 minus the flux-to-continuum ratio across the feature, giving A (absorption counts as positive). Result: -1.3 A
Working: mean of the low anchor 7.46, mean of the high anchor 7.19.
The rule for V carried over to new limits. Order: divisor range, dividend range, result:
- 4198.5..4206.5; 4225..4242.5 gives 1.01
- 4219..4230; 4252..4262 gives 1.05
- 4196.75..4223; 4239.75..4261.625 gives 1.00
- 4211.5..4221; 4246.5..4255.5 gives 0.92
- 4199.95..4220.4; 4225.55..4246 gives 0.96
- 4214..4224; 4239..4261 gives 1.00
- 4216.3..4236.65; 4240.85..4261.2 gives 1.09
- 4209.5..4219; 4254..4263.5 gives 0.98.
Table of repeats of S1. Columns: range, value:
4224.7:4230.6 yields 6.8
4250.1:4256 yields 7.12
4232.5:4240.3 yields 7.36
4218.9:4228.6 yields 7.14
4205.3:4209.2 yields 8.27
